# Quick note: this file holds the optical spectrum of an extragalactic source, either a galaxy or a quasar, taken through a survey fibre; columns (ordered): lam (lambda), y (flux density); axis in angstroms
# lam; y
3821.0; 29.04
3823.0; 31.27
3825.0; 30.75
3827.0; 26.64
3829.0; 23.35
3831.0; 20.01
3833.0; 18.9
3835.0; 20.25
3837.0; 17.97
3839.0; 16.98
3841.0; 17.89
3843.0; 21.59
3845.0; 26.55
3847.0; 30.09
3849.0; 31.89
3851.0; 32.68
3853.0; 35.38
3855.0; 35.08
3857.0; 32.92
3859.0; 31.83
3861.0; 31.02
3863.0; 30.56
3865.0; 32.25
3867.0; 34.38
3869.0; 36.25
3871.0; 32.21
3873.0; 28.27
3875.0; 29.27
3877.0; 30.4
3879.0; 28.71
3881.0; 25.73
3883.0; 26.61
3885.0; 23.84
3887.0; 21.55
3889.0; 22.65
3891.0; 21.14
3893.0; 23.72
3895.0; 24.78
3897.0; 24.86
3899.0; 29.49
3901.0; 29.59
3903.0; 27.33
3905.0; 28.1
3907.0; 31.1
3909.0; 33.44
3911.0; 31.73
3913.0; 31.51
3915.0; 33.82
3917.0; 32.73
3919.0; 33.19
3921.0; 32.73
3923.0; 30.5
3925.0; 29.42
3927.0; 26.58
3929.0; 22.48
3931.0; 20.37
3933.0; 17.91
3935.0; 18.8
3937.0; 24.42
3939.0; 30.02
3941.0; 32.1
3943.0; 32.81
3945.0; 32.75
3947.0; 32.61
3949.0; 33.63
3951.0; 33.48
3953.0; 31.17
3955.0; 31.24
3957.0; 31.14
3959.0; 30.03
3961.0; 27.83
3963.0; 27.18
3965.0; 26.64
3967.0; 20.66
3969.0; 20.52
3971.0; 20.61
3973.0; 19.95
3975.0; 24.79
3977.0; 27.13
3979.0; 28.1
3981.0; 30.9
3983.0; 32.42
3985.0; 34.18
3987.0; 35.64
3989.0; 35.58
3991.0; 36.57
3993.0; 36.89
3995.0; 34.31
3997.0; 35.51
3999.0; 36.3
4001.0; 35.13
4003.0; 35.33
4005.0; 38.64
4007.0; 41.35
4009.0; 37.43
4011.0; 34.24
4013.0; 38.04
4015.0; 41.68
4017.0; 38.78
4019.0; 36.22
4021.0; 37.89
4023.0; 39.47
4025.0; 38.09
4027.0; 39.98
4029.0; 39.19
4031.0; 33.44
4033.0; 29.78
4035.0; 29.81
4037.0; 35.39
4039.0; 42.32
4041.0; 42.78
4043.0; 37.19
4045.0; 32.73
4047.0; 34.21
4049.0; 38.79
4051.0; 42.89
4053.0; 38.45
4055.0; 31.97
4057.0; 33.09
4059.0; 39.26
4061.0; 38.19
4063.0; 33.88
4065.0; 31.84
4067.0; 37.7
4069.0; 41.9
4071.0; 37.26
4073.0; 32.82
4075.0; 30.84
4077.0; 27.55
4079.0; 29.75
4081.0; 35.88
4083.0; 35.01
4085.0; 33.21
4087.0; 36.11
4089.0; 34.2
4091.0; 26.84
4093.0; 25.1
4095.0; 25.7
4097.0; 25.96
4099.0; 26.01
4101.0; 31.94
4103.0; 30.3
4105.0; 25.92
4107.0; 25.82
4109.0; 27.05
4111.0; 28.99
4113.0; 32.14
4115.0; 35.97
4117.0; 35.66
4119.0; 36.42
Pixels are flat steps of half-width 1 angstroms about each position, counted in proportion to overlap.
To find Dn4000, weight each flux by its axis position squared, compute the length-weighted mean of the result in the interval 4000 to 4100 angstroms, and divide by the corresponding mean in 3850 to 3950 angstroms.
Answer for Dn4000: 1.30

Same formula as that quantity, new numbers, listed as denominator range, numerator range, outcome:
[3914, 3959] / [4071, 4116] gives 1.12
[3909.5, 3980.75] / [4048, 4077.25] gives 1.36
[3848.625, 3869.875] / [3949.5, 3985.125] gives 0.88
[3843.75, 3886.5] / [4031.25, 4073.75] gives 1.30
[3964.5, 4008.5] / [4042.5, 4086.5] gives 1.16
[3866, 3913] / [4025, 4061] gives 1.41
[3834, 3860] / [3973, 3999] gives 1.28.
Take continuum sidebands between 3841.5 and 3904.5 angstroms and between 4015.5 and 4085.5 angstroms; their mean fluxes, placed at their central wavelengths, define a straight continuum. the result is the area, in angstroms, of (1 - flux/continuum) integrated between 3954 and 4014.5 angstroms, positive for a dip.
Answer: 3.3 angstroms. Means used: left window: 28.7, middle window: 31.6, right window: 36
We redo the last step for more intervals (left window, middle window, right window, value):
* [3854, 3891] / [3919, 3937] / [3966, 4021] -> 3.3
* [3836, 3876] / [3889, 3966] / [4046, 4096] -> 5.5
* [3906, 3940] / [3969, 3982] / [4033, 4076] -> 2.7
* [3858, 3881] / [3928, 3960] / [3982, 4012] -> 5.2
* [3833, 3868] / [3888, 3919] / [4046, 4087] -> 1.3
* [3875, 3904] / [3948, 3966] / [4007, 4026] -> 1.2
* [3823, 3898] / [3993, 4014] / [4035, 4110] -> -3.6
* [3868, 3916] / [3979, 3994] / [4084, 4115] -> -2.9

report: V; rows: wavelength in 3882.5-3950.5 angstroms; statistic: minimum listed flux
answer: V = 17.91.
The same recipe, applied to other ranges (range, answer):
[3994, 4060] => 29.78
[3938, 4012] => 19.95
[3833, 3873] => 16.98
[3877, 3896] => 21.14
